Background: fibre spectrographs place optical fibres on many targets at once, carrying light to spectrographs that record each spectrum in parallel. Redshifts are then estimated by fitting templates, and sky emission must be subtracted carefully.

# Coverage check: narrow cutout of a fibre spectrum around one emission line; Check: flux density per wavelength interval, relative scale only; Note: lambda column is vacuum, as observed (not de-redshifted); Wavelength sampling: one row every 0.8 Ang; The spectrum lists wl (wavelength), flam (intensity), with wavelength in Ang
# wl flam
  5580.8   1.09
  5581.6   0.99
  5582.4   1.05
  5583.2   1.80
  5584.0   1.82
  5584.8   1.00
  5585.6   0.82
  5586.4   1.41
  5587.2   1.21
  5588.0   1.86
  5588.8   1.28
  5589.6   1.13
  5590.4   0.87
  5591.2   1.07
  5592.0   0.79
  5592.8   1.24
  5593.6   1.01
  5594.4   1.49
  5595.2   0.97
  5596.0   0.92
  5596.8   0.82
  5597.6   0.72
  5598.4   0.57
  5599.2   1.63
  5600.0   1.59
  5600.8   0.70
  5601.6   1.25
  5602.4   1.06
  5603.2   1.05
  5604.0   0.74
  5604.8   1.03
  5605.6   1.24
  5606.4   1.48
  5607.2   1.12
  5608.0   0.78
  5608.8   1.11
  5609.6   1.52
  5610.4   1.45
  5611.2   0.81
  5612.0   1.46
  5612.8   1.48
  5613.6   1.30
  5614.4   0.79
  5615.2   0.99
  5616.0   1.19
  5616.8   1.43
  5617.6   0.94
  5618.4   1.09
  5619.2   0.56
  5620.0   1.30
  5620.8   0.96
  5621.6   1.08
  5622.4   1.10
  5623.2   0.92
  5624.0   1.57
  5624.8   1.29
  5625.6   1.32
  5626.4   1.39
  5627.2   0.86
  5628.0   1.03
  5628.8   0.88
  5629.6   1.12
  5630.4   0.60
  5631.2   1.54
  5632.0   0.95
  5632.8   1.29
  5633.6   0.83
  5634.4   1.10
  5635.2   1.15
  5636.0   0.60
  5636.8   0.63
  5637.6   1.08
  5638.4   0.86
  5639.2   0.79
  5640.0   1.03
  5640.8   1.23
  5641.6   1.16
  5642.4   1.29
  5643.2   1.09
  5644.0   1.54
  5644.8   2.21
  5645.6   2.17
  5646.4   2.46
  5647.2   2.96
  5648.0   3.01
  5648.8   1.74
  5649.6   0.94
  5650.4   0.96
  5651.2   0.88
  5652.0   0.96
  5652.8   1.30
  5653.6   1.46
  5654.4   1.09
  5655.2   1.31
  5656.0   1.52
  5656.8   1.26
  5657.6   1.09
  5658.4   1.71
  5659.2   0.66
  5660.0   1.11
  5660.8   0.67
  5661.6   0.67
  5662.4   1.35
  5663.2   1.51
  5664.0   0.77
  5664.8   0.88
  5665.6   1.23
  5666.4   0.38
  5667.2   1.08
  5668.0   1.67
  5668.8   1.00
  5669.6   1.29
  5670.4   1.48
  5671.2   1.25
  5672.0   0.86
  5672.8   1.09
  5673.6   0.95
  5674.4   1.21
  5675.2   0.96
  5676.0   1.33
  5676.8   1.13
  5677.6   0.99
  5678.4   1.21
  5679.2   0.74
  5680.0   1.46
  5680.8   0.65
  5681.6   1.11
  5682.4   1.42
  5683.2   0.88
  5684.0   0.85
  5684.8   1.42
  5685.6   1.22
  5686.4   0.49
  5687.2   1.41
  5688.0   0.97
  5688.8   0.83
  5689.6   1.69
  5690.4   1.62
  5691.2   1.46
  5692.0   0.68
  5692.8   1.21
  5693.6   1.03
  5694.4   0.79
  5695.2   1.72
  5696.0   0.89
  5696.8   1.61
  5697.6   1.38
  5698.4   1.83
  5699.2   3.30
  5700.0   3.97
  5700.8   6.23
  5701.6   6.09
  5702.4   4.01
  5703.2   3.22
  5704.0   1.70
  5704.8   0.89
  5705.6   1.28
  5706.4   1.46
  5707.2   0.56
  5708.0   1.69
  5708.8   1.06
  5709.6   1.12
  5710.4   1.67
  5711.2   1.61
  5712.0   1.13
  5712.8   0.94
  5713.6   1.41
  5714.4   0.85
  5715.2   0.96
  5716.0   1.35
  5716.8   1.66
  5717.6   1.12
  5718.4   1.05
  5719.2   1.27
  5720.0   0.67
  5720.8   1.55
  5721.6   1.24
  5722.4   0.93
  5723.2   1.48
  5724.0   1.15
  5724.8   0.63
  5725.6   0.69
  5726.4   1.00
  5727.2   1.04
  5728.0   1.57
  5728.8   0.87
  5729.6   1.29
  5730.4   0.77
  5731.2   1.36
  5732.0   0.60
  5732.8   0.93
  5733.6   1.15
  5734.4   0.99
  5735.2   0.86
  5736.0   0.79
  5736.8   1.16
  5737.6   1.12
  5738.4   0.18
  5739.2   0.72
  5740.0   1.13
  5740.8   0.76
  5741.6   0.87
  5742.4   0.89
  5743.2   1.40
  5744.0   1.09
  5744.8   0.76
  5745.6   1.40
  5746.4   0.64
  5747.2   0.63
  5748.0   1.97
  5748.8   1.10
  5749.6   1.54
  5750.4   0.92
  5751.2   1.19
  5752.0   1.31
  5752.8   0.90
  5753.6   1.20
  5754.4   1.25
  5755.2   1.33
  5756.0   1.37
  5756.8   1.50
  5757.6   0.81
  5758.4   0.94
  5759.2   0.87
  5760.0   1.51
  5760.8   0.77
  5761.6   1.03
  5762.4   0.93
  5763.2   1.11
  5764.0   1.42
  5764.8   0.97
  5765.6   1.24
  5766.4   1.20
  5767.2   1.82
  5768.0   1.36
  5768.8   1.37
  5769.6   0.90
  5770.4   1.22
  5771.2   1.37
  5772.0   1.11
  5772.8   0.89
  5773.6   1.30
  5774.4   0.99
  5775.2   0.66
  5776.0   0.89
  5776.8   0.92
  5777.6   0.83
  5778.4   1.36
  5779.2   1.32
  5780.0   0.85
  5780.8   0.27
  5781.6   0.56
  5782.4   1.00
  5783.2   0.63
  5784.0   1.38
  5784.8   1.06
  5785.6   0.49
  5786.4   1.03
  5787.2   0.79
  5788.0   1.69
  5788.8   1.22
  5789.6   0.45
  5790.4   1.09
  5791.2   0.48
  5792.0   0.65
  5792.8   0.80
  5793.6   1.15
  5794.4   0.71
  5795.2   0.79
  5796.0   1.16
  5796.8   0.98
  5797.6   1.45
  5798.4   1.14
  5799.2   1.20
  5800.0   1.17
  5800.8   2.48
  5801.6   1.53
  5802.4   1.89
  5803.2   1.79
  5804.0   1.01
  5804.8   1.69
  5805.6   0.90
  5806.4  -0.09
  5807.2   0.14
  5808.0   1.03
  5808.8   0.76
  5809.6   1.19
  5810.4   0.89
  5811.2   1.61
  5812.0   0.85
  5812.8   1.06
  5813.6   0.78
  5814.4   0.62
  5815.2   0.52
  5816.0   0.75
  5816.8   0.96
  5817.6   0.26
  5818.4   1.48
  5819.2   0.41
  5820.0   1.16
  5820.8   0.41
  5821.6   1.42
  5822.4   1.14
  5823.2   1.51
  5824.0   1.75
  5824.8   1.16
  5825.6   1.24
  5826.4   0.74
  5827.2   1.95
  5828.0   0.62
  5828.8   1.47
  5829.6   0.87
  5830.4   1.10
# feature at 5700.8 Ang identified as [O III] 5007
